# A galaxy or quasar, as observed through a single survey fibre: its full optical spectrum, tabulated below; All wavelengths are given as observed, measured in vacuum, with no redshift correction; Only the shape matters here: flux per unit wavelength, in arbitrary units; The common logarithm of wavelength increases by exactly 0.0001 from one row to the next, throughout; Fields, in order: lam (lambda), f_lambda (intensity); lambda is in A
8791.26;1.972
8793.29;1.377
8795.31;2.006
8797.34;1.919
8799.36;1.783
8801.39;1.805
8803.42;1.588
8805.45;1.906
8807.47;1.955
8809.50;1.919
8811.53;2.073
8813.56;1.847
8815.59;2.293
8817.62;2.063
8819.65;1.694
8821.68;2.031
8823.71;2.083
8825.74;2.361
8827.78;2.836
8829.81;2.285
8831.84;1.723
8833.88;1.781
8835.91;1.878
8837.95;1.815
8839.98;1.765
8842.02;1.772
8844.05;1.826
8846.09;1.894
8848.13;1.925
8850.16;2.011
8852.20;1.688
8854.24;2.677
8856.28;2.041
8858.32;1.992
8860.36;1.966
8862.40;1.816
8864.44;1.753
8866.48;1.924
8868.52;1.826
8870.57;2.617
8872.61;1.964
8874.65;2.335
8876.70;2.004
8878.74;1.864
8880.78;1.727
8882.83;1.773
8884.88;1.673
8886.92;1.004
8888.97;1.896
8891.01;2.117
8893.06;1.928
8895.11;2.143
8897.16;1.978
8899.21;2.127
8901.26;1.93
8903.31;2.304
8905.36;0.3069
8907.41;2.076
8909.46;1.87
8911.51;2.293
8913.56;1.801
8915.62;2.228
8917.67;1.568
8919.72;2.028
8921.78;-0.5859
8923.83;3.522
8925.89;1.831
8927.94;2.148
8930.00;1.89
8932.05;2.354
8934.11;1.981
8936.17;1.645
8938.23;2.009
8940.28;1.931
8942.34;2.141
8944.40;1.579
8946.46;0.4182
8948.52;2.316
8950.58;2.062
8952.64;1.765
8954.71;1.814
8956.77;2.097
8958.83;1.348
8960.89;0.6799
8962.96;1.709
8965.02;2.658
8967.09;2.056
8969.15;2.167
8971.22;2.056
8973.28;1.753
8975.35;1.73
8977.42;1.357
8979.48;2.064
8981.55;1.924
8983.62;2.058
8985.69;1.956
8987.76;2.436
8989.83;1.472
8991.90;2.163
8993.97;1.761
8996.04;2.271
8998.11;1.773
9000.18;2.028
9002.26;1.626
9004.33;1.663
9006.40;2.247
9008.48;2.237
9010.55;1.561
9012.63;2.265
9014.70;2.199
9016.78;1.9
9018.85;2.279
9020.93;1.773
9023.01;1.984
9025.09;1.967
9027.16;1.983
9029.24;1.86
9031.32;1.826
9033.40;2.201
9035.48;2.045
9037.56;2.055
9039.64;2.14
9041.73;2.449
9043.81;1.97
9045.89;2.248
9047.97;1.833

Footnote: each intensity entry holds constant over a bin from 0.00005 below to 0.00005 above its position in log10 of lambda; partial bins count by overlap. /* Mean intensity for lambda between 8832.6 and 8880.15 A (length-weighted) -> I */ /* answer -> 1.96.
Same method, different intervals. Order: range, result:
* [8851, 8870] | 1.98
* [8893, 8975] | 1.85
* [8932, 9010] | 1.87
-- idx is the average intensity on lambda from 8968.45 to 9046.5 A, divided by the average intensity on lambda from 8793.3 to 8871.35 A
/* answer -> 1.01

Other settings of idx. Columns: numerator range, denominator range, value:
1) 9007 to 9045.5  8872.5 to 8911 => 1.11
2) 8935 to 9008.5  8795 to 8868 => 0.95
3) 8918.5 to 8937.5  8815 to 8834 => 0.88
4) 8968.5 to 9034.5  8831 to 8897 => 1.02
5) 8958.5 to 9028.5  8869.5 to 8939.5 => 1.01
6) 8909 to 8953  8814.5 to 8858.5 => 0.92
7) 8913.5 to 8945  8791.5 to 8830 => 0.95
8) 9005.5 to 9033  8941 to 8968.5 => 1.15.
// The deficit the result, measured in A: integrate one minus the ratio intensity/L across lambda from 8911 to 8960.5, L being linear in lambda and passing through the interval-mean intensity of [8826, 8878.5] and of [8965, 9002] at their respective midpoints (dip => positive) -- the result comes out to 3.9 A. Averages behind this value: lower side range 2.01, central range 1.82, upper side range 1.96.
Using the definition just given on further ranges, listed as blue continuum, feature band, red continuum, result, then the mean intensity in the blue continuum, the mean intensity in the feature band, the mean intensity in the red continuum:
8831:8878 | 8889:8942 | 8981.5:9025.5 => 1.8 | 1.96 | 1.9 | 1.98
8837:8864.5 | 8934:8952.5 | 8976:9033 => 1.6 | 1.93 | 1.78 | 1.95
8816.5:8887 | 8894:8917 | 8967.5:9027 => 0.6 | 1.97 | 1.91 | 1.95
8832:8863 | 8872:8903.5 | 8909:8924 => -1.7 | 1.92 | 1.91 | 1.74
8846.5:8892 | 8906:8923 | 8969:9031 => 2.5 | 1.94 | 1.65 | 1.95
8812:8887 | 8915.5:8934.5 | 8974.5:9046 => 1.0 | 1.97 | 1.88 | 1.98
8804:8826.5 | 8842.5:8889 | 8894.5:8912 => 0.3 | 2.01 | 1.92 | 1.87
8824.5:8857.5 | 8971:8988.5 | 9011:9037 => 0.9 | 2.02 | 1.91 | 2.01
